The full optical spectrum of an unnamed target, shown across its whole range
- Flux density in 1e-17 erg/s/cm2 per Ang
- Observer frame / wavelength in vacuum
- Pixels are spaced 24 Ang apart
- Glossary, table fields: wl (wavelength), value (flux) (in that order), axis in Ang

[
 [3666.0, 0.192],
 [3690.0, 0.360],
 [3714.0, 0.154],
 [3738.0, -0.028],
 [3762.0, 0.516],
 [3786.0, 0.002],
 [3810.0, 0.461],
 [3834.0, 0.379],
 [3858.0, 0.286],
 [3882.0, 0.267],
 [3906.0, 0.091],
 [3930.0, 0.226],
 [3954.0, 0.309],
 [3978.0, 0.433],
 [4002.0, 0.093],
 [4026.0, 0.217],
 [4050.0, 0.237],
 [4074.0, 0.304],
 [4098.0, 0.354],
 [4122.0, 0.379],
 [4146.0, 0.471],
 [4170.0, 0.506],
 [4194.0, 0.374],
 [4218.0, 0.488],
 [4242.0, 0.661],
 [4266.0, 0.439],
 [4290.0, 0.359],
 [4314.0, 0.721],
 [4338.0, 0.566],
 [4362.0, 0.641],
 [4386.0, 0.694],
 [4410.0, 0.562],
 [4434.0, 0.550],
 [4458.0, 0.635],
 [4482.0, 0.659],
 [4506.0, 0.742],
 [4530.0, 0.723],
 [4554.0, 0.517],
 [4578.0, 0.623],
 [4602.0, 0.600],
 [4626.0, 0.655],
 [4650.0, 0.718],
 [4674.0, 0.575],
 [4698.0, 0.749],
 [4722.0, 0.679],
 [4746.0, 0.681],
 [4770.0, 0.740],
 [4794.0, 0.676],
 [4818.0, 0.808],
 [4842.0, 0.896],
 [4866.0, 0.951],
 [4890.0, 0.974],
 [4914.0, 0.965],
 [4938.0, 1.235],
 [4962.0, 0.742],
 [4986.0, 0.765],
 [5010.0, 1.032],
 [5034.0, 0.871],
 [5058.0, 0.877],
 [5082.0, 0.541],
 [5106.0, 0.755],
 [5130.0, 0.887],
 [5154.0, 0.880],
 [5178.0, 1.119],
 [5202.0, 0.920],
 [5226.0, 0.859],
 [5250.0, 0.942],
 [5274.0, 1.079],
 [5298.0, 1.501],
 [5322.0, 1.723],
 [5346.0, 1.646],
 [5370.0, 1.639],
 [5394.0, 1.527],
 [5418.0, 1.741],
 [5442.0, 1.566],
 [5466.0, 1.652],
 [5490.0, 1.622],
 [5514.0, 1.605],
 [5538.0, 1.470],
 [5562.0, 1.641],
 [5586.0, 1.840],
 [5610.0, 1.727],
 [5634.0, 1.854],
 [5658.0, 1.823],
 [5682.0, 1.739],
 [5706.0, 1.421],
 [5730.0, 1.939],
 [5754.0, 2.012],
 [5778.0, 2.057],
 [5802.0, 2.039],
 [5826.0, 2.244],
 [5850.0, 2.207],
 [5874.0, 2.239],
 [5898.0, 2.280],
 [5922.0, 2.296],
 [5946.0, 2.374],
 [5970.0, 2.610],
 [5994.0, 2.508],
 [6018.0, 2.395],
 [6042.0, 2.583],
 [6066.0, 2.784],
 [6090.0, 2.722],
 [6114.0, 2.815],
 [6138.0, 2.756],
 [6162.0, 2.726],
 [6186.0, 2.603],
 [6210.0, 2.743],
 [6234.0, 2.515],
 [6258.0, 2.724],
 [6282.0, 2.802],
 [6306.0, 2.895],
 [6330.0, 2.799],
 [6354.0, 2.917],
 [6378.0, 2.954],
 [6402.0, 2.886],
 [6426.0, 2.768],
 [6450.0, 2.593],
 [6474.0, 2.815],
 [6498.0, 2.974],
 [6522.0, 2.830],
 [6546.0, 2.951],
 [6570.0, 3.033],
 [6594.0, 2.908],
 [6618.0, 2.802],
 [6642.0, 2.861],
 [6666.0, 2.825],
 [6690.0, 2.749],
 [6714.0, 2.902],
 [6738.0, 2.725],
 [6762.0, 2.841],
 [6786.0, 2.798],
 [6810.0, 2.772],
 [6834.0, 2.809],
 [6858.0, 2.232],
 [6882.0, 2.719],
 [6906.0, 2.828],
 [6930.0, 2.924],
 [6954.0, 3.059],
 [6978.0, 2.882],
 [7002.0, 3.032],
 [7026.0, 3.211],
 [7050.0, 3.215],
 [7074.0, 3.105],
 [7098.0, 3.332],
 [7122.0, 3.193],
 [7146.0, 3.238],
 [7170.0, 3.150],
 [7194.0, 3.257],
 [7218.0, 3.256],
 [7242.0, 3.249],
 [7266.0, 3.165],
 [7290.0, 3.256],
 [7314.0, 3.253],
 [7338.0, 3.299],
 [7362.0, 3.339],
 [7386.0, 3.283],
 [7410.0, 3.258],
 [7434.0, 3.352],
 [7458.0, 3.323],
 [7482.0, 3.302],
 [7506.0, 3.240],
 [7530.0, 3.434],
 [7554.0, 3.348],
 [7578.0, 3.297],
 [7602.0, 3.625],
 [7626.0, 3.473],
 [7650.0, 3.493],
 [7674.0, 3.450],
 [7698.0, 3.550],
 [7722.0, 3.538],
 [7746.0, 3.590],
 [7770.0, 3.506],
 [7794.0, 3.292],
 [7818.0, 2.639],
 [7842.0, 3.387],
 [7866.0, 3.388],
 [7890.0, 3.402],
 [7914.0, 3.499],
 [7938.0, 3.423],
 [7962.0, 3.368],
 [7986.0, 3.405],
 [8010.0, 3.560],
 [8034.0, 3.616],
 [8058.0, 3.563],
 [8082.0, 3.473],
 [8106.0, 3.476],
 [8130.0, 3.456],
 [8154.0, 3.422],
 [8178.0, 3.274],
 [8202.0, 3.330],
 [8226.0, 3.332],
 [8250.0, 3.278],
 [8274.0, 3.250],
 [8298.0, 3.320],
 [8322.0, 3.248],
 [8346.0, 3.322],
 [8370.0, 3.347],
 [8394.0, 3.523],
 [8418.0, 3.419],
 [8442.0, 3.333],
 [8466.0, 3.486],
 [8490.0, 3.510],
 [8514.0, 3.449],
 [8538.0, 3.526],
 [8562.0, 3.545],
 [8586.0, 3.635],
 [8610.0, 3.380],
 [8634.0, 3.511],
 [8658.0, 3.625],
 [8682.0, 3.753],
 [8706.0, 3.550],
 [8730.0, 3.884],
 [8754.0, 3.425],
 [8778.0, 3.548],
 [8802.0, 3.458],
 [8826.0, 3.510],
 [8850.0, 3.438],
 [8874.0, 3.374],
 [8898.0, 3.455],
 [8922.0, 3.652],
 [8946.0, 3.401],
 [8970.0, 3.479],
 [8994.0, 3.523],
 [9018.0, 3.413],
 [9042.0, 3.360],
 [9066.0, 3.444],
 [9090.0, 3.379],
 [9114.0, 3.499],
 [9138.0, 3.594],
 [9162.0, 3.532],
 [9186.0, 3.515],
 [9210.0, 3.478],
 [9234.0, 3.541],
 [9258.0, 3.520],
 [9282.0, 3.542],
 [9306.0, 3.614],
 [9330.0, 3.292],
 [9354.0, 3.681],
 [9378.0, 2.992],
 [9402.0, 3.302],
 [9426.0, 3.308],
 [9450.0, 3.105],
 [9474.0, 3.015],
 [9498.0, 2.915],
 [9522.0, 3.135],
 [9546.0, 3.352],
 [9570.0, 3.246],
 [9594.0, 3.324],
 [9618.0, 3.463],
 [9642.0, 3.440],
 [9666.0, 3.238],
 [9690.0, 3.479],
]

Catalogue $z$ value 0.326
